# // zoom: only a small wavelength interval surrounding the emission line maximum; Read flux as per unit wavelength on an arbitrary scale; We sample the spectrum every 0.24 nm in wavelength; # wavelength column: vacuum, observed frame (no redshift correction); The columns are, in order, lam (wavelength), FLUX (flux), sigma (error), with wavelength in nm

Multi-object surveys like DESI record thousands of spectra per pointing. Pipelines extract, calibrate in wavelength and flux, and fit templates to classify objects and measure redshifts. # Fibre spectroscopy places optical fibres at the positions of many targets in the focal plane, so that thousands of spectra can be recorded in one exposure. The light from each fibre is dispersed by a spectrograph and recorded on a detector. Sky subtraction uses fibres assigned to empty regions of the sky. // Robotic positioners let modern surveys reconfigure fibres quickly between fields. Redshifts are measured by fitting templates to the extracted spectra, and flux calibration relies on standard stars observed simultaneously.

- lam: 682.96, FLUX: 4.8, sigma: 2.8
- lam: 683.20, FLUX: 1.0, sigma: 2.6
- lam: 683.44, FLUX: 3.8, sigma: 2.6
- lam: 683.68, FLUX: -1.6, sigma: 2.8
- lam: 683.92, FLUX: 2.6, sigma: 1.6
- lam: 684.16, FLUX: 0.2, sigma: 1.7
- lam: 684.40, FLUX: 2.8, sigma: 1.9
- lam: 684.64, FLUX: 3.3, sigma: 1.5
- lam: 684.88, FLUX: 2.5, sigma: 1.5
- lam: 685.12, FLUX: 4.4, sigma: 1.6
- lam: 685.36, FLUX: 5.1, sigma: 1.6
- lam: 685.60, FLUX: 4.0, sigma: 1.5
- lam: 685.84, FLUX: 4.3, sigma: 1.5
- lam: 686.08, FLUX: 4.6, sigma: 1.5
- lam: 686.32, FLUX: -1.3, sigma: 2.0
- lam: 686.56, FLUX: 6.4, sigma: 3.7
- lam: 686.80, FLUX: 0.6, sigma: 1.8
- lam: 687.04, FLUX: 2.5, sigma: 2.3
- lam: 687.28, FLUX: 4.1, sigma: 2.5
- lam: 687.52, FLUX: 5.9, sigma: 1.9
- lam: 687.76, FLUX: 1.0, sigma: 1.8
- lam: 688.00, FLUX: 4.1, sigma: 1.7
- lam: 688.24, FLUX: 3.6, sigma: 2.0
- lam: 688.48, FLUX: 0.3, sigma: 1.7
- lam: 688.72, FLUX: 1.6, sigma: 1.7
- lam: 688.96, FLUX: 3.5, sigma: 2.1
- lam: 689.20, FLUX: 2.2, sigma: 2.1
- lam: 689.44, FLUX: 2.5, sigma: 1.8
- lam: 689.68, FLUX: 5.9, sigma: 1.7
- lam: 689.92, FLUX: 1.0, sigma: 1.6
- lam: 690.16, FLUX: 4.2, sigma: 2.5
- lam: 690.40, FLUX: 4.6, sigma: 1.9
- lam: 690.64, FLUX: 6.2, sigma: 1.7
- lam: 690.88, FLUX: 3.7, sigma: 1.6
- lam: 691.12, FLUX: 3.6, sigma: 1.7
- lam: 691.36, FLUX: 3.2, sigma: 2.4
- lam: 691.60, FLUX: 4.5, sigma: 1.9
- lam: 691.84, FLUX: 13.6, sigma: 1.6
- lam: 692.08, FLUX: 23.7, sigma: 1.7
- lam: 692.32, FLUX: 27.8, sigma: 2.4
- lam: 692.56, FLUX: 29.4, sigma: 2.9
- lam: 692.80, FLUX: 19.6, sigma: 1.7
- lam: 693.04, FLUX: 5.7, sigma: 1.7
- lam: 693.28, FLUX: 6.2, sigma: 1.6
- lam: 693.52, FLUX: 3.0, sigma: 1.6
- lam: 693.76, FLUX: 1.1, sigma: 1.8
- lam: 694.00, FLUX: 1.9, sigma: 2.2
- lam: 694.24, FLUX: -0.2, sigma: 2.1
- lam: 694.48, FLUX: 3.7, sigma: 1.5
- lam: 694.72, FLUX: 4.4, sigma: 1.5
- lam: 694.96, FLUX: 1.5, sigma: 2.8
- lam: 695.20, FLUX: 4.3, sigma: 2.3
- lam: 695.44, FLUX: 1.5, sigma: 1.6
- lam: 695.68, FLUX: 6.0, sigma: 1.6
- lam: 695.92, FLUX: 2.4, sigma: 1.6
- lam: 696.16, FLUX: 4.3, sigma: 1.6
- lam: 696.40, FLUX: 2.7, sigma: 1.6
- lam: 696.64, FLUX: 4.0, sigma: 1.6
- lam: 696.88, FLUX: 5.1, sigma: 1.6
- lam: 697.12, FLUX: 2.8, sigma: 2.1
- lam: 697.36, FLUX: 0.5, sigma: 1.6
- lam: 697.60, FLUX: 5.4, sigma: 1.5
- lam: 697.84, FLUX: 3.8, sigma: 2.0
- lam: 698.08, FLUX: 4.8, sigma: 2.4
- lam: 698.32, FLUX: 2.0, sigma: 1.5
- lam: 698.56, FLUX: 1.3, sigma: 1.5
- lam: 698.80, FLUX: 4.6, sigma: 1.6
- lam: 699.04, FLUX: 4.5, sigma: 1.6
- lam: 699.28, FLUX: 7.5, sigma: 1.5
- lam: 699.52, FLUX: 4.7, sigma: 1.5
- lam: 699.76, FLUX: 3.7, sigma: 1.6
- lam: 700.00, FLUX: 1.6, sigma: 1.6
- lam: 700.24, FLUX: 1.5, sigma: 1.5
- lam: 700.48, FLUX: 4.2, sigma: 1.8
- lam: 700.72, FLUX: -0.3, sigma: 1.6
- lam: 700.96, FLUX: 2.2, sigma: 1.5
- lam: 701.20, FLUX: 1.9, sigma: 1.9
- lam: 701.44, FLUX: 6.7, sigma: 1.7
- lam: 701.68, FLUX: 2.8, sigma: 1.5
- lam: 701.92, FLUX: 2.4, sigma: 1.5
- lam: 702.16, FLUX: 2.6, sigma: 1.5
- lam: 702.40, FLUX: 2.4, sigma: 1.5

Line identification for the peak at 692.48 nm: [O II] 3727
